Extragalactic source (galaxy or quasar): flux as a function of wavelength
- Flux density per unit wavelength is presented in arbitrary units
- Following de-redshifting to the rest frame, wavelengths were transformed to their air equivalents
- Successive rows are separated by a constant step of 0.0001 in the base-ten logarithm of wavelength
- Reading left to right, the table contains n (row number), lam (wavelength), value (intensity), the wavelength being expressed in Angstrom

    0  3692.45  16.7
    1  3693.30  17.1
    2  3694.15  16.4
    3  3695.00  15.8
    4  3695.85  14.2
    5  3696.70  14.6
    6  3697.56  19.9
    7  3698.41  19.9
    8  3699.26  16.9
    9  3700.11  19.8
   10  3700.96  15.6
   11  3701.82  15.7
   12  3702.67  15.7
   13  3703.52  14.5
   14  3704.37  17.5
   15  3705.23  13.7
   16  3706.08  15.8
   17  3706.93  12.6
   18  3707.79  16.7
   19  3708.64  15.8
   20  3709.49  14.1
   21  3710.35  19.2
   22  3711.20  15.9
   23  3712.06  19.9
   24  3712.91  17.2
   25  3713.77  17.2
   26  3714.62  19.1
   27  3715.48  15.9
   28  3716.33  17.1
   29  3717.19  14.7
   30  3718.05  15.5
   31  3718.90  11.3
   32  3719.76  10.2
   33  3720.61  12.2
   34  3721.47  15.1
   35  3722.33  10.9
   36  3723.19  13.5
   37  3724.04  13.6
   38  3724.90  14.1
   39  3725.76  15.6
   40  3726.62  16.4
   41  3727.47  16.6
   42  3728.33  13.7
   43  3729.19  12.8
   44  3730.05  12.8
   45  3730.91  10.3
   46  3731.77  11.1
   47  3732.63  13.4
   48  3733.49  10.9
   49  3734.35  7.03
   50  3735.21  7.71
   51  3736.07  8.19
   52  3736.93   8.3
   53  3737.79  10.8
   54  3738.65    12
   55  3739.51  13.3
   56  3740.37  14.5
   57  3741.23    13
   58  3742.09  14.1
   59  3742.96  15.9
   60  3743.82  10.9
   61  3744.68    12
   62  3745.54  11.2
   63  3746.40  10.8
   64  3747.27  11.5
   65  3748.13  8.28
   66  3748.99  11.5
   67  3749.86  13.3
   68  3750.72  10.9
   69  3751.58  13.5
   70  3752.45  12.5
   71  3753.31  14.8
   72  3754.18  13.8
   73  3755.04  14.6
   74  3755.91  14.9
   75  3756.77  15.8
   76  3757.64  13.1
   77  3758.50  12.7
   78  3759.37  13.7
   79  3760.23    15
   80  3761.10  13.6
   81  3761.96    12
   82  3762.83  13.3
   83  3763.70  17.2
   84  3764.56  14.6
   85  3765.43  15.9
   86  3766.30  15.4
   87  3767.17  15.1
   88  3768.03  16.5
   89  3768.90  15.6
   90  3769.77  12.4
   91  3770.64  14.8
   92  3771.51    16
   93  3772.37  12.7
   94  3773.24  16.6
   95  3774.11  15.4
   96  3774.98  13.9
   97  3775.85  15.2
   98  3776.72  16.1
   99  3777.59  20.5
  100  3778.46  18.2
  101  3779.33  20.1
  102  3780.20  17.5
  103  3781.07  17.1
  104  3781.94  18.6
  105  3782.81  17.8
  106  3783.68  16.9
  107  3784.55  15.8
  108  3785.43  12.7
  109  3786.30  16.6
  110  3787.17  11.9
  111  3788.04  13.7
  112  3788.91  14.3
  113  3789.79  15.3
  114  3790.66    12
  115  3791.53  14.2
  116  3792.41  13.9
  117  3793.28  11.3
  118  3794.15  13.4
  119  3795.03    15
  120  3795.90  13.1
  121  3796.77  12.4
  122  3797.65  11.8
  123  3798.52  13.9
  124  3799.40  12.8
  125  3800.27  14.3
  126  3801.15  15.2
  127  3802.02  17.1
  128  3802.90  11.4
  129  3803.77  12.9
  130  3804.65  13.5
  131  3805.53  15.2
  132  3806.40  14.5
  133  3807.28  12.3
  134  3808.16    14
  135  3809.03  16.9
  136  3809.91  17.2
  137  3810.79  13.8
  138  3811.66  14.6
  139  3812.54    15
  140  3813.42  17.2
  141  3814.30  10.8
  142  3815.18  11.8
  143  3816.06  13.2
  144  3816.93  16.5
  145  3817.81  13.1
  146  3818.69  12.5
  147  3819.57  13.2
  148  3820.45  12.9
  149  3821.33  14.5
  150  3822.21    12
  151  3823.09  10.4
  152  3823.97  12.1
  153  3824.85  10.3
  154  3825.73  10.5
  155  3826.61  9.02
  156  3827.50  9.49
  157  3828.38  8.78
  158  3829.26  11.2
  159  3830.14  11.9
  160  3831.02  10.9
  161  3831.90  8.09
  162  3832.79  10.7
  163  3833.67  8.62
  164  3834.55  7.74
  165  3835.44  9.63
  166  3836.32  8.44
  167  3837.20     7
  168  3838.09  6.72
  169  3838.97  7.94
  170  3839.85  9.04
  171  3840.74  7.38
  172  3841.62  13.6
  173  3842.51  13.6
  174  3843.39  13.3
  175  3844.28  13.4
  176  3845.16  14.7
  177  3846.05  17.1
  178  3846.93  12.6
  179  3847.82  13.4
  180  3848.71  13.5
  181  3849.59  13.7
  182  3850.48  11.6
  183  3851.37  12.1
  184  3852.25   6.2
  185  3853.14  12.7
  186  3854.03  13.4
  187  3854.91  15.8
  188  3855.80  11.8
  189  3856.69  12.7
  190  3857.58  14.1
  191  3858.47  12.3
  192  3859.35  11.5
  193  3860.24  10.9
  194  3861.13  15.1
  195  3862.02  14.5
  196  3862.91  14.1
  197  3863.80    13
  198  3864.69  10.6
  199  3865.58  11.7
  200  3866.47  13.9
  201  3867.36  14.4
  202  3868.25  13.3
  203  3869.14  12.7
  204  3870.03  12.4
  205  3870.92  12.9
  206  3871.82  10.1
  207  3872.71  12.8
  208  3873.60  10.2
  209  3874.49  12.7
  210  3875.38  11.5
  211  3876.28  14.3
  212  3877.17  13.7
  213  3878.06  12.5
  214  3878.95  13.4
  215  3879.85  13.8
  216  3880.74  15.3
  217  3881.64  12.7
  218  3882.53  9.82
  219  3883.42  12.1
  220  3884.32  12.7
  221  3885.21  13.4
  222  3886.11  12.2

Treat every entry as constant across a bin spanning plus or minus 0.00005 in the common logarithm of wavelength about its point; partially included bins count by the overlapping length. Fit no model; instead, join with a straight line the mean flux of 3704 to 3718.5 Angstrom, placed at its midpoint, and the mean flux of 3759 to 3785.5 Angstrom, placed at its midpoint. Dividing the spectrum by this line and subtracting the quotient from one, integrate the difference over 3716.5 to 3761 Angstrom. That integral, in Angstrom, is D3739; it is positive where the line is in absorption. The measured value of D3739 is 9.4 Angstrom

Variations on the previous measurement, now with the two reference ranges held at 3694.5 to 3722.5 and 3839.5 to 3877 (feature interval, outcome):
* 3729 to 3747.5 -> 4.5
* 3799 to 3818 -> -0.8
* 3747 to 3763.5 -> 1.8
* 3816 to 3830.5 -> 1.7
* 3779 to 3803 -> -1.0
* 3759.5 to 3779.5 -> -1.2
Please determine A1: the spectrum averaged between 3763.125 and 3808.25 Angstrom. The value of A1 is 14.9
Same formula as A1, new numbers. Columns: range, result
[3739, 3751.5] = 12.3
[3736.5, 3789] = 14.3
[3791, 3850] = 12.4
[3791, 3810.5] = 13.9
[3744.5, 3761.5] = 12.9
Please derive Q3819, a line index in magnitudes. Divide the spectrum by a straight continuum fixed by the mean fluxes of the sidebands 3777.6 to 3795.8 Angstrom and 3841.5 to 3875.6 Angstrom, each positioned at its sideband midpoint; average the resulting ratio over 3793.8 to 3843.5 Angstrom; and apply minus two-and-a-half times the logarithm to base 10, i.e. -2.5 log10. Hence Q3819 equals 0.18 mag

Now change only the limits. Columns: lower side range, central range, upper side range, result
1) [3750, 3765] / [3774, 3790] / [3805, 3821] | -0.16 mag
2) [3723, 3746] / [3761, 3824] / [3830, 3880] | -0.20 mag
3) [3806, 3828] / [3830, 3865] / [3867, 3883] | 0.11 mag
